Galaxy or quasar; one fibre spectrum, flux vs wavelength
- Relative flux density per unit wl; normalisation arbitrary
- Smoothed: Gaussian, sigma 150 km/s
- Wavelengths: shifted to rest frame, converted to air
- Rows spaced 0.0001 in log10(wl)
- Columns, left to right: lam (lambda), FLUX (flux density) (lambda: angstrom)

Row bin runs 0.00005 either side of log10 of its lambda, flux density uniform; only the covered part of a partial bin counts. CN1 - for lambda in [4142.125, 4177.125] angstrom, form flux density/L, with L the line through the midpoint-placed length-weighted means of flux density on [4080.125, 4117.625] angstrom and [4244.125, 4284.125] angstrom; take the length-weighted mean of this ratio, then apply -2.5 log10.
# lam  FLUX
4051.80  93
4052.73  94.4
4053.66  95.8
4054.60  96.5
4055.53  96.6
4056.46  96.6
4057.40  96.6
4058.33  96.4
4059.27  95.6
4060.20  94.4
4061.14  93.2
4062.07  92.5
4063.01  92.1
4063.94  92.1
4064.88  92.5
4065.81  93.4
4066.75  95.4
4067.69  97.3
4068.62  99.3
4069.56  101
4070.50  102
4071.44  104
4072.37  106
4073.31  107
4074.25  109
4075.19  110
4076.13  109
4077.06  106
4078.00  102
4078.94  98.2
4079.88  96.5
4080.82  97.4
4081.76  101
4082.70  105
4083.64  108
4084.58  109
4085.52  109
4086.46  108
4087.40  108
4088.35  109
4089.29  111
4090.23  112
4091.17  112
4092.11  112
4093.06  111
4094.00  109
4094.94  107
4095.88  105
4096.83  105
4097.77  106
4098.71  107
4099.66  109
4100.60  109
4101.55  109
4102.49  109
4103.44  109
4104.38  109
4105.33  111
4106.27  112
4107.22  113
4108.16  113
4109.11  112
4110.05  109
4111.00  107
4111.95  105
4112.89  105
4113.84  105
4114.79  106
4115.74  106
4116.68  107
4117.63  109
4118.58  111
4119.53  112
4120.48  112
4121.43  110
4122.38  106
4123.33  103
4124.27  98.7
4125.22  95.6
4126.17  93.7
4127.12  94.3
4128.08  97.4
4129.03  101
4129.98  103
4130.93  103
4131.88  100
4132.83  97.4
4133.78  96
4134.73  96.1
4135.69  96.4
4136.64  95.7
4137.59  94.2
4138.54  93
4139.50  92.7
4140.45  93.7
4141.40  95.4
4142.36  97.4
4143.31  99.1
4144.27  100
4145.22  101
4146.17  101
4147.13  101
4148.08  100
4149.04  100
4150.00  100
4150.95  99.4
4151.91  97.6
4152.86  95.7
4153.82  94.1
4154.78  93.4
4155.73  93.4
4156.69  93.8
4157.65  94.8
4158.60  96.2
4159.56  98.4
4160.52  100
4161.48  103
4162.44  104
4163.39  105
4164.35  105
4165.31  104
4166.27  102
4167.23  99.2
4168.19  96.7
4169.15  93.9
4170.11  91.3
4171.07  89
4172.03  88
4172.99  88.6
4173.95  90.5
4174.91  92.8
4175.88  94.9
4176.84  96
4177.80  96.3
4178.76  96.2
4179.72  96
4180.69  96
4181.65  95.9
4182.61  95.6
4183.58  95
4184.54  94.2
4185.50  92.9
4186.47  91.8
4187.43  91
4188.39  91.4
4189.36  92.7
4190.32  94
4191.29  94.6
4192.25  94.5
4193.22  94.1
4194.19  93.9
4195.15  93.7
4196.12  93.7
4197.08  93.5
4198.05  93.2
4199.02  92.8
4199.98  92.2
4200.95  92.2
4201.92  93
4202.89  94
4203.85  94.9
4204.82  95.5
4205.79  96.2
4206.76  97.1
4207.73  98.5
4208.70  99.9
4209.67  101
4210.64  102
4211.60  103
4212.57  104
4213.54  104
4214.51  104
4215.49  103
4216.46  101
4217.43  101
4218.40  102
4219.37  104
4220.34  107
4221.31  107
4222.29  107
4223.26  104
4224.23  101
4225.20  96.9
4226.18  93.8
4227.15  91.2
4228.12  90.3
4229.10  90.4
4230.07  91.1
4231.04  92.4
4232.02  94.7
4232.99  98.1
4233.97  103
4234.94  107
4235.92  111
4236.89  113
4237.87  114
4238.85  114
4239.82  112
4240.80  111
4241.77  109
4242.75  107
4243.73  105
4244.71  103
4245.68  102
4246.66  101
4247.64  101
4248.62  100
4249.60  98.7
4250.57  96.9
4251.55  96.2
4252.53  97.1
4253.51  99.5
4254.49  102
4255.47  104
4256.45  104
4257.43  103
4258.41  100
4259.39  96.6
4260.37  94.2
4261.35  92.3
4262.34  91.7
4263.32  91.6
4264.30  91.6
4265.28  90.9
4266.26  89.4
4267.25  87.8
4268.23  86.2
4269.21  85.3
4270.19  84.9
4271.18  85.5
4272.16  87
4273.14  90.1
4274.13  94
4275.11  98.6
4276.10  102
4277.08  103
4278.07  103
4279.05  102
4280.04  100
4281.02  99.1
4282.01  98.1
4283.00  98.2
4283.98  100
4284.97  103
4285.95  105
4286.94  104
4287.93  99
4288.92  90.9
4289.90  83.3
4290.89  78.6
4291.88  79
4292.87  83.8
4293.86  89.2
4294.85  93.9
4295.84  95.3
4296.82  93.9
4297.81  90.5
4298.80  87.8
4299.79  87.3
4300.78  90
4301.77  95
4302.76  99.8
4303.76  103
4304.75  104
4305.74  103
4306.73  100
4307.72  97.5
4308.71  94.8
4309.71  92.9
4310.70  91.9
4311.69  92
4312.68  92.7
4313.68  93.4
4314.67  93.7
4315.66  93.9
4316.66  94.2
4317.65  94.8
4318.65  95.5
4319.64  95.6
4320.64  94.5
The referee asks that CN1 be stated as 0.07 mag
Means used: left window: 108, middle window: 97.3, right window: 96.4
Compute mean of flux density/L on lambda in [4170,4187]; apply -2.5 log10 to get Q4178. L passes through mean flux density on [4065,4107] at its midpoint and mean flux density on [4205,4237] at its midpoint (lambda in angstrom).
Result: 0.10 mag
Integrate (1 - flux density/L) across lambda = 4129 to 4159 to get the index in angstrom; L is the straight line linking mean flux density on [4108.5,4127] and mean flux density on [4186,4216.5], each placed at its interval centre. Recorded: 1.6 angstrom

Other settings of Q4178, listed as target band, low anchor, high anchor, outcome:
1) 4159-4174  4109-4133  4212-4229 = 0.06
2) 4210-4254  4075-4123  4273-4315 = -0.03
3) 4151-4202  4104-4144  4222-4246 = 0.08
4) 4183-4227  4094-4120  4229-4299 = 0.04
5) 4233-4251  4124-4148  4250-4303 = -0.12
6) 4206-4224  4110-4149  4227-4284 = -0.04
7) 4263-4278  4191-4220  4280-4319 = 0.05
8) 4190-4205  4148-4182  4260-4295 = 0.02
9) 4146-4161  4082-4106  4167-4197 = 0.01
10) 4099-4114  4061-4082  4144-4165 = -0.10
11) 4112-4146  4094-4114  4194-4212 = 0.05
